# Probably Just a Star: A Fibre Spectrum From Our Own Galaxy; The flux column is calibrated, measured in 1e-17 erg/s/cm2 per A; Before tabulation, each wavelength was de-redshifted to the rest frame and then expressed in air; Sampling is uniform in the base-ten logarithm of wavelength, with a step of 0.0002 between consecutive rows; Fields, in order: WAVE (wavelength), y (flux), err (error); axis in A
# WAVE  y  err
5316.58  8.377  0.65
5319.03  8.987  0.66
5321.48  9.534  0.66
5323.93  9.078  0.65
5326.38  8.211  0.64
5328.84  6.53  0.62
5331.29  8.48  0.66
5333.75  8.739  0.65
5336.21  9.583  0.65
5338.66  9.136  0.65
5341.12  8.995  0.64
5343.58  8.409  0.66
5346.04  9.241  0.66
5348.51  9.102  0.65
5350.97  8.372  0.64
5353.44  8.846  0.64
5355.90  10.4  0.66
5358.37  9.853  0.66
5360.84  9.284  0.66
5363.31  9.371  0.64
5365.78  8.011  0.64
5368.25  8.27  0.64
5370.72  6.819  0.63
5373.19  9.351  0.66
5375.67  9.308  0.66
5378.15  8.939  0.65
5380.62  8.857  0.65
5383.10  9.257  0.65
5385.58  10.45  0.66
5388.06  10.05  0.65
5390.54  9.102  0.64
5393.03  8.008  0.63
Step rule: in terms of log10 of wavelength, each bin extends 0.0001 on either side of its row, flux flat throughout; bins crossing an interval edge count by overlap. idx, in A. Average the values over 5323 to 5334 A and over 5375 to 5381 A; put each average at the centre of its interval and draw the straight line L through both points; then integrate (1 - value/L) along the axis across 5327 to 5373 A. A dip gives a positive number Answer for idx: -1.2 A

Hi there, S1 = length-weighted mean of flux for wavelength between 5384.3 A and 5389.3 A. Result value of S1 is 10.2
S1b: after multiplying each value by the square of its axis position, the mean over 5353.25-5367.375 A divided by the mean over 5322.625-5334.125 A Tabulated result 1.15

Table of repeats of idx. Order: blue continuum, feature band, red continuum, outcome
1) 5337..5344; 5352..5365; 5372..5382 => -0.6 A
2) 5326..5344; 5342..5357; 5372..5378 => -0.4 A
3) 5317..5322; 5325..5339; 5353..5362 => 1.3 A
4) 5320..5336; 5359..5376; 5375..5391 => 1.0 A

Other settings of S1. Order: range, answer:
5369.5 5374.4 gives 8.09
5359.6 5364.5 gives 9.32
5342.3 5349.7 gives 8.91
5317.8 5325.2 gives 9.2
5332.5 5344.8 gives 8.97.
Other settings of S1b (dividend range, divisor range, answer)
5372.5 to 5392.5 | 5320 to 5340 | 1.10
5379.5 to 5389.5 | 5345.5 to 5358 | 1.06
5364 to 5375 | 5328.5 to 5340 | 0.96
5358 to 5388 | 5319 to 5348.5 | 1.04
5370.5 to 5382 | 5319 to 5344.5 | 1.03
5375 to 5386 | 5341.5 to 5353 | 1.07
